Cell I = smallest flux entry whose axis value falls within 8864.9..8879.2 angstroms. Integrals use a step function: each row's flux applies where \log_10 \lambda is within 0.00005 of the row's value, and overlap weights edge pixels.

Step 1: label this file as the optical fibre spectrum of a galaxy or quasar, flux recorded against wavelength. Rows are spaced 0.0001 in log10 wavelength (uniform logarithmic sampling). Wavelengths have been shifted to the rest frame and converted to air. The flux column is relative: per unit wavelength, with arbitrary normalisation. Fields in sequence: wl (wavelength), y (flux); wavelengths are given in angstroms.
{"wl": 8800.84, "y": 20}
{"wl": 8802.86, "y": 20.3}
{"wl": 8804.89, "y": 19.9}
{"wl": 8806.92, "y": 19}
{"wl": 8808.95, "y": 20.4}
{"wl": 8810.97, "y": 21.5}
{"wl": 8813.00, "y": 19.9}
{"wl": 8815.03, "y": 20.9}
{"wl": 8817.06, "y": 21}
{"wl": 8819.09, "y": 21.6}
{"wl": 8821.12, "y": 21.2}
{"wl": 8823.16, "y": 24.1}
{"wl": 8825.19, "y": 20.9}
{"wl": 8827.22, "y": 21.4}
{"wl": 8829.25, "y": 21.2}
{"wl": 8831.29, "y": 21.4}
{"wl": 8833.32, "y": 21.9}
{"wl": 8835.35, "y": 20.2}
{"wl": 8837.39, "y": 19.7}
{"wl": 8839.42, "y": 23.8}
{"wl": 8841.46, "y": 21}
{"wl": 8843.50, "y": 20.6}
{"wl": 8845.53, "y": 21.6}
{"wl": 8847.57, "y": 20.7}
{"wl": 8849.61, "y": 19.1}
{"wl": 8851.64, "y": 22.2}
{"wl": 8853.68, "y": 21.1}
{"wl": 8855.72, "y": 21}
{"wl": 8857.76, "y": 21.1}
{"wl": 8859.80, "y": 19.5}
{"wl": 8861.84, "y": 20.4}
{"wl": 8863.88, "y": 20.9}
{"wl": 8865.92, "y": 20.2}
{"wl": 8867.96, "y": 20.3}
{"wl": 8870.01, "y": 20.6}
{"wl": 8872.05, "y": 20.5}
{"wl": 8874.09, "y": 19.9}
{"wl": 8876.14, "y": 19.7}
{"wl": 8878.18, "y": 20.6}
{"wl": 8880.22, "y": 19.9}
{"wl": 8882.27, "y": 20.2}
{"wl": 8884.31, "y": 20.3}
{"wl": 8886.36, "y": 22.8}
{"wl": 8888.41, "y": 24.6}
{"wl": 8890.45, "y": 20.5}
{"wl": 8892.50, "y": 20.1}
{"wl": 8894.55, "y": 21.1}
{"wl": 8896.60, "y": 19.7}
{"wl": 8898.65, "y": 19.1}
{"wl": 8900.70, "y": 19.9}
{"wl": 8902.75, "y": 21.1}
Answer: 19.7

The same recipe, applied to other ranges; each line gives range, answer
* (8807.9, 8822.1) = 19.9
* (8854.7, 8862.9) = 19.5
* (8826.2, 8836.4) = 20.2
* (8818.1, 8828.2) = 20.9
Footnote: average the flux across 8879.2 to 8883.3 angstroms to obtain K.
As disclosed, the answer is 20.1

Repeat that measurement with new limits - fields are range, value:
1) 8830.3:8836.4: 21.2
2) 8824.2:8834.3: 21.4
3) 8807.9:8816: 20.7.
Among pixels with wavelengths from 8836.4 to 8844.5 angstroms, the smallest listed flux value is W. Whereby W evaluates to 19.7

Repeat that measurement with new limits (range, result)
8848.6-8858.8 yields 19.1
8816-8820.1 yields 21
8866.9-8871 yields 20.3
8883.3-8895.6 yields 20.1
